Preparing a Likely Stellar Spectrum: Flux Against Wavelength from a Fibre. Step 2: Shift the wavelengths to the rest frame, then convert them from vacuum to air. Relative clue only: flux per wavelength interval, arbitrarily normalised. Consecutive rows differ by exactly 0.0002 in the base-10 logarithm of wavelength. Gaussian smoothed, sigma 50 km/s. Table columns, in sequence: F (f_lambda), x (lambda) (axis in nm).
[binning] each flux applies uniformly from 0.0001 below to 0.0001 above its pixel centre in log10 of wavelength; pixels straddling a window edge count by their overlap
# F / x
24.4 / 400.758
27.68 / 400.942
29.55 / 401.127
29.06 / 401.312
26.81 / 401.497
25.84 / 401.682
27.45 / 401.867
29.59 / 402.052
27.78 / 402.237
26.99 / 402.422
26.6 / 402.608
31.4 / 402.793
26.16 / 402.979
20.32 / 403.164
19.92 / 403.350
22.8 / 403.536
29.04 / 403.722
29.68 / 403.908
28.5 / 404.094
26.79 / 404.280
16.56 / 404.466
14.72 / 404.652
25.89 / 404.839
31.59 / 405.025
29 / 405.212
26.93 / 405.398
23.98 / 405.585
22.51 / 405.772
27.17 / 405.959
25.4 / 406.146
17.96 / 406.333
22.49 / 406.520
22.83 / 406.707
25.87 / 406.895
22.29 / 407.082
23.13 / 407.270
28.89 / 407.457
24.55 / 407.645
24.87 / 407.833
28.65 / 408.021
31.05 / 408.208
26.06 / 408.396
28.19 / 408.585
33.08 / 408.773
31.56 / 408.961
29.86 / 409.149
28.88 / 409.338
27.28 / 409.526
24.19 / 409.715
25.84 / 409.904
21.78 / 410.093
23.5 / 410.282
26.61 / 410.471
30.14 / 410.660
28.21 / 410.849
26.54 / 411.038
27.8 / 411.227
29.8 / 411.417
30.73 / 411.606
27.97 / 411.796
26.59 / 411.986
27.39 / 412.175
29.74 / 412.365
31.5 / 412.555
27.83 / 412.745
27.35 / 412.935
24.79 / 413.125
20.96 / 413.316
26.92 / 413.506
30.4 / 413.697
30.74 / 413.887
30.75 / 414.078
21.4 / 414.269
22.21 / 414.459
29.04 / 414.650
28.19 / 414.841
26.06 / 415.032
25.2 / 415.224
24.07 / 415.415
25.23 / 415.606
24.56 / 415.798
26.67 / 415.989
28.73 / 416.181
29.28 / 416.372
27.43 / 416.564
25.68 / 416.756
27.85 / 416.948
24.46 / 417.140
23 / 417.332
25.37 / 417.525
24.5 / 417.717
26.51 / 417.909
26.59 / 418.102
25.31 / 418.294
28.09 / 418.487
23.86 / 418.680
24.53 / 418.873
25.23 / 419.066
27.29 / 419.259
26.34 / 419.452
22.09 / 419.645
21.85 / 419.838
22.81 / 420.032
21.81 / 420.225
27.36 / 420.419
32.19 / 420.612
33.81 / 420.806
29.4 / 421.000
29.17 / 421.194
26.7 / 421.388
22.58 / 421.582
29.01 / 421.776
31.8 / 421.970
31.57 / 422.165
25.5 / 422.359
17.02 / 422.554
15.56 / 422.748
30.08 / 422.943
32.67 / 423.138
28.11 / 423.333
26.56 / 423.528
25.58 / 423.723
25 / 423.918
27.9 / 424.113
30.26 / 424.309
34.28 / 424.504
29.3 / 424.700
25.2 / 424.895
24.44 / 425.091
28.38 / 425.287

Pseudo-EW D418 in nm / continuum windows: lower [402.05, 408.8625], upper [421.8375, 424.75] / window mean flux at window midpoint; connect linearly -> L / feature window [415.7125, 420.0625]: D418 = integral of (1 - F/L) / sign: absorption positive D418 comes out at 0.20 nm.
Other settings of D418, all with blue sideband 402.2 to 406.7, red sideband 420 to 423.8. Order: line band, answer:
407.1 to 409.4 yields -0.24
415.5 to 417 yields -0.03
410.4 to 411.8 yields -0.15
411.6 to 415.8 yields -0.14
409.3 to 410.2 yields 0.01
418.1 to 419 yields 0.04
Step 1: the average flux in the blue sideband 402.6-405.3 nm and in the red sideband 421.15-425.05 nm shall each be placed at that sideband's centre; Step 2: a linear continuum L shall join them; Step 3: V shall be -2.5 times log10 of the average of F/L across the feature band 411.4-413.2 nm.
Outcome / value -0.09 mag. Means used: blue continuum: 25.2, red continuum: 27.1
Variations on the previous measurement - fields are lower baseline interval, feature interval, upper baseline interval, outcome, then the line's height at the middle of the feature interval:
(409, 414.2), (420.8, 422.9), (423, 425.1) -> 0.07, 28.2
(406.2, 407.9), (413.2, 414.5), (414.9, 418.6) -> -0.04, 25.3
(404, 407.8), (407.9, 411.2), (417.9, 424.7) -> -0.12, 24.9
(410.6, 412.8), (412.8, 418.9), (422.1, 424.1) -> 0.06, 27.6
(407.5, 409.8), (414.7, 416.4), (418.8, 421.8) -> 0.03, 27.1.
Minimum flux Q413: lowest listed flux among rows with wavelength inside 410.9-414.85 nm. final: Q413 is 20.96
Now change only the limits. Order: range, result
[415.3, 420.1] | 21.85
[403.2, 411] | 14.72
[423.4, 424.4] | 25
